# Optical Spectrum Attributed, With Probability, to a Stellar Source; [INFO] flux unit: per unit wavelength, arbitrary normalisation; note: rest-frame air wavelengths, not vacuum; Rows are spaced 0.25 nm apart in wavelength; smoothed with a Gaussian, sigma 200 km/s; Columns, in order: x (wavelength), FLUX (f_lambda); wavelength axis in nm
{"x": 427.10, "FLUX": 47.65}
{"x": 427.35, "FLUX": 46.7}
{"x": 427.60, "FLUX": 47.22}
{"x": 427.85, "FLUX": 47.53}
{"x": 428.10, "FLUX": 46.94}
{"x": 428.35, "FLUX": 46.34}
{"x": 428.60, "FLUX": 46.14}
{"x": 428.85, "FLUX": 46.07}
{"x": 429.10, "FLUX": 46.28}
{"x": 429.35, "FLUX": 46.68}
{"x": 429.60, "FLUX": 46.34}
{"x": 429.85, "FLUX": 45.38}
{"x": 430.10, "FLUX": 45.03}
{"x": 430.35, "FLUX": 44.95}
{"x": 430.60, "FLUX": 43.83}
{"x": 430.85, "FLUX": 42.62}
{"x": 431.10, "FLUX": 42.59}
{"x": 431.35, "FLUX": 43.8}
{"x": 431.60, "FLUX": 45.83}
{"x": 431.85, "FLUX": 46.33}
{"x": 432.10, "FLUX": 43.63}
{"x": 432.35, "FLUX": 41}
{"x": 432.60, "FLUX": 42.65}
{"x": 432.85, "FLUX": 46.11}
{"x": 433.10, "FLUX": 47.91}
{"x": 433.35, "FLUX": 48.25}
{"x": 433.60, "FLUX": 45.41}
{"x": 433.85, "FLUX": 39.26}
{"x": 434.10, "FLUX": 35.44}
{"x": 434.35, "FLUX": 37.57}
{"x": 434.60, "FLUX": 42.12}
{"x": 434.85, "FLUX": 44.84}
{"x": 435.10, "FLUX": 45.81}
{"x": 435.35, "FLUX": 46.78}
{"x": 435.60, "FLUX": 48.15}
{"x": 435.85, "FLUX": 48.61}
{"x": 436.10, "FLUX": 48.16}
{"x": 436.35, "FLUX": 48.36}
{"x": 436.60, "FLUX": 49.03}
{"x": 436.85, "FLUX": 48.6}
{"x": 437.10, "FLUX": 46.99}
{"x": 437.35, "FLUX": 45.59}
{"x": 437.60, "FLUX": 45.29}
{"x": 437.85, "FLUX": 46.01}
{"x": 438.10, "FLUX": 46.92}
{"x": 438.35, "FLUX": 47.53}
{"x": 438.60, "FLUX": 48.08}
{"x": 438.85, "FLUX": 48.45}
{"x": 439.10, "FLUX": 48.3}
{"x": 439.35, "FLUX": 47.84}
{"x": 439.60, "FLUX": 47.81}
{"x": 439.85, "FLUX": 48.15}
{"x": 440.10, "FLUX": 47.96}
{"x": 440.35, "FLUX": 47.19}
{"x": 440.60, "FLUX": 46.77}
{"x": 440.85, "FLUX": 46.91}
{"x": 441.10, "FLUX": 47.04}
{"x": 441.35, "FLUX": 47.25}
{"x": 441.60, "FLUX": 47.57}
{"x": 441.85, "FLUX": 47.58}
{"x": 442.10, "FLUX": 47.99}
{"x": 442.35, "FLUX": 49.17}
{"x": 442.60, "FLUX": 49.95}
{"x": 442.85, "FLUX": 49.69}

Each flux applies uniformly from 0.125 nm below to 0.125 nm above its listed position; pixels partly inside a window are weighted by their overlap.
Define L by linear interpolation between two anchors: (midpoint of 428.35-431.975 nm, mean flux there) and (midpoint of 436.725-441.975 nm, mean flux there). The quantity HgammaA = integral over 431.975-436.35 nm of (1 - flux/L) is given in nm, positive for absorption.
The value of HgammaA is 0.17 nm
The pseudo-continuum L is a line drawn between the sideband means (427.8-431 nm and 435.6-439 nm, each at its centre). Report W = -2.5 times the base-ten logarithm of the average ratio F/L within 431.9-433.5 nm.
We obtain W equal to 0.03 mag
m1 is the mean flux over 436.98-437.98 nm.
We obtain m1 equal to 46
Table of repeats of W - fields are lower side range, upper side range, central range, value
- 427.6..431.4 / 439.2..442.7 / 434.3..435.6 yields 0.06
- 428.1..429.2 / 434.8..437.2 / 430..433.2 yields 0.06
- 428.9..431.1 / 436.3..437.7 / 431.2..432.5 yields 0.04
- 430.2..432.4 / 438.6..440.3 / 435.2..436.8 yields -0.04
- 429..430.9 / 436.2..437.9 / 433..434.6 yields 0.10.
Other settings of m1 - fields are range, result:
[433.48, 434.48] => 39.4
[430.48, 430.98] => 43.2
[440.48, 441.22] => 46.9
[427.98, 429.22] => 46.4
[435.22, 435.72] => 47.4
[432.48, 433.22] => 45.6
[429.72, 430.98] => 44.4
